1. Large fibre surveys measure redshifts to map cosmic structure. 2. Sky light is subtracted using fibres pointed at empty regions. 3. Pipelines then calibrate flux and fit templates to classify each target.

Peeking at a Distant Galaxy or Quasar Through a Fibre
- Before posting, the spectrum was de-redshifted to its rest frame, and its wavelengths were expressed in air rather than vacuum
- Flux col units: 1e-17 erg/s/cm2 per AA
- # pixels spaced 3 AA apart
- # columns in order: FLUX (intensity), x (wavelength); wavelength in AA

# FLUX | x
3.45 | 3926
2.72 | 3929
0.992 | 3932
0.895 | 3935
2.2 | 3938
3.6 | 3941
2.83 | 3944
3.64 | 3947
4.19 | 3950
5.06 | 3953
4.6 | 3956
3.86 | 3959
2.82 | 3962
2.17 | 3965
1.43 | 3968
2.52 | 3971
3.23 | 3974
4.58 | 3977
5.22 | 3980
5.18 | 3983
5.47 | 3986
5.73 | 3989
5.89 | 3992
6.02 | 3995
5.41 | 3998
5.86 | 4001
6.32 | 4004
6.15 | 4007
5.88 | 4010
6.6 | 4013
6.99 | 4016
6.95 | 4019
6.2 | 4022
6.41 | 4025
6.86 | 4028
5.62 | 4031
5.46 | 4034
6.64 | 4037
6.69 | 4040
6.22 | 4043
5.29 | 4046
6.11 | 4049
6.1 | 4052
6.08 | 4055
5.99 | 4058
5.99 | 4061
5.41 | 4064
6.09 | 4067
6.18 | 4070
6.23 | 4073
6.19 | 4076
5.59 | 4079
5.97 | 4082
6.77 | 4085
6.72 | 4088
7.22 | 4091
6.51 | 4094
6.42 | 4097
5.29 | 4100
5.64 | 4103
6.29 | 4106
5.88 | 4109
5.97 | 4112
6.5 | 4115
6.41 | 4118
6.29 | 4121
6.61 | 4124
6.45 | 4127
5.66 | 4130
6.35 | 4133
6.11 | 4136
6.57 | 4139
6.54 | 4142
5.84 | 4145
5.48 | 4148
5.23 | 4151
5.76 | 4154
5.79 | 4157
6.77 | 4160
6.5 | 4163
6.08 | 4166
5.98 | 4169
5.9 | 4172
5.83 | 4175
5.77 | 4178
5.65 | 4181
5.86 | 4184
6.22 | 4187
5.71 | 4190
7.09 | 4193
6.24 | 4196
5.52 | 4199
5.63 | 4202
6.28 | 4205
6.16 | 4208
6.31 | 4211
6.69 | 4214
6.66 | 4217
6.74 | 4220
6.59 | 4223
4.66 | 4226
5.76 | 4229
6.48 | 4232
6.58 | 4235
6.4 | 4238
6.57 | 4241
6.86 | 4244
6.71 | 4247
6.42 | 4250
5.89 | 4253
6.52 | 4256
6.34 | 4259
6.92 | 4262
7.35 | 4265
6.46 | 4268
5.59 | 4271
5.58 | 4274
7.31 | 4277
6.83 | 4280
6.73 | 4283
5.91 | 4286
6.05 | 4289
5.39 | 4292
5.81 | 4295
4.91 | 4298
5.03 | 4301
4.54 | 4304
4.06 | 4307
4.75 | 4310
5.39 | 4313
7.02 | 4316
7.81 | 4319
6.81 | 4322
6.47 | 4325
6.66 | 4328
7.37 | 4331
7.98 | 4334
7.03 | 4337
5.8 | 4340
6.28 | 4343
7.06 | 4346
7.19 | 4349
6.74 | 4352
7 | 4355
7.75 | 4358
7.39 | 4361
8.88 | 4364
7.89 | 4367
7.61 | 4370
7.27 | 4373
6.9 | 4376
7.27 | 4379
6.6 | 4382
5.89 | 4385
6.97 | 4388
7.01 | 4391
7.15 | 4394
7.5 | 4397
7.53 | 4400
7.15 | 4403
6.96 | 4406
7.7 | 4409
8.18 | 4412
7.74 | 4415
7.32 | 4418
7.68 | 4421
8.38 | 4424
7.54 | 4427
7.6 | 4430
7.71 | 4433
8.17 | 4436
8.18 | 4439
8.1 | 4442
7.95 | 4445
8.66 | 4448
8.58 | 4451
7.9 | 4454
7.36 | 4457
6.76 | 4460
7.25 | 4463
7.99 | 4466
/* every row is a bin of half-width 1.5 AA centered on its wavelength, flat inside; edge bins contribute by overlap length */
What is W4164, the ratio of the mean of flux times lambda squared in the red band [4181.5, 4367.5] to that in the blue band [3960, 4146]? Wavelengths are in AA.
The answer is 1.2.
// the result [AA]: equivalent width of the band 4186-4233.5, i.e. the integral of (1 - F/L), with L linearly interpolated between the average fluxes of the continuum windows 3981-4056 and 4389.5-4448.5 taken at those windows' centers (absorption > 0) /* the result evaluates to 4.71 AA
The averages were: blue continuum 6.08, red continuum 7.69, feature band 6.17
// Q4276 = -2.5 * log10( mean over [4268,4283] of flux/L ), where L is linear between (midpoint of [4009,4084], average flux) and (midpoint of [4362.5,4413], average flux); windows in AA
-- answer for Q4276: 0.09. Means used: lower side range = 6.16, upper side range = 7.31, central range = 6.38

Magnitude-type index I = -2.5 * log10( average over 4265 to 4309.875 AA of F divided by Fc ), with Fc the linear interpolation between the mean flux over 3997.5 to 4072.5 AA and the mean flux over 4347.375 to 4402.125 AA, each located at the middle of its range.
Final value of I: 0.21 mag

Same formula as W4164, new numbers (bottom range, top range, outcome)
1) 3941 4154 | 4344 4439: 1.55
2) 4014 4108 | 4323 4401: 1.33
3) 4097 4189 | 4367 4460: 1.42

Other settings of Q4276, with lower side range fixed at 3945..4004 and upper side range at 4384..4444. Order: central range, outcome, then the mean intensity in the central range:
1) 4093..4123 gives -0.15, 6.12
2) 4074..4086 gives -0.18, 6.11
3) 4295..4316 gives 0.33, 5.01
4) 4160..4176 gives -0.06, 6.13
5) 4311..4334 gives 0.01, 6.82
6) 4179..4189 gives 0.00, 5.89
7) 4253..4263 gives -0.01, 6.47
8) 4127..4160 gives -0.07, 5.99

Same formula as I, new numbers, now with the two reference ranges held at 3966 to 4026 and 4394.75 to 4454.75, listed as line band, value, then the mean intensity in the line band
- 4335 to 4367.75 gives 0.033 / 7.18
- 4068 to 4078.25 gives -0.062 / 6.15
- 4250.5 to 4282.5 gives 0.069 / 6.48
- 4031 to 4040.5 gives -0.097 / 6.12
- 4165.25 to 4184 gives 0.094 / 5.86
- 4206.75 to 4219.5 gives 0.021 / 6.48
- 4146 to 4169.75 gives 0.062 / 5.95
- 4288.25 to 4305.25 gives 0.322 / 5.27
